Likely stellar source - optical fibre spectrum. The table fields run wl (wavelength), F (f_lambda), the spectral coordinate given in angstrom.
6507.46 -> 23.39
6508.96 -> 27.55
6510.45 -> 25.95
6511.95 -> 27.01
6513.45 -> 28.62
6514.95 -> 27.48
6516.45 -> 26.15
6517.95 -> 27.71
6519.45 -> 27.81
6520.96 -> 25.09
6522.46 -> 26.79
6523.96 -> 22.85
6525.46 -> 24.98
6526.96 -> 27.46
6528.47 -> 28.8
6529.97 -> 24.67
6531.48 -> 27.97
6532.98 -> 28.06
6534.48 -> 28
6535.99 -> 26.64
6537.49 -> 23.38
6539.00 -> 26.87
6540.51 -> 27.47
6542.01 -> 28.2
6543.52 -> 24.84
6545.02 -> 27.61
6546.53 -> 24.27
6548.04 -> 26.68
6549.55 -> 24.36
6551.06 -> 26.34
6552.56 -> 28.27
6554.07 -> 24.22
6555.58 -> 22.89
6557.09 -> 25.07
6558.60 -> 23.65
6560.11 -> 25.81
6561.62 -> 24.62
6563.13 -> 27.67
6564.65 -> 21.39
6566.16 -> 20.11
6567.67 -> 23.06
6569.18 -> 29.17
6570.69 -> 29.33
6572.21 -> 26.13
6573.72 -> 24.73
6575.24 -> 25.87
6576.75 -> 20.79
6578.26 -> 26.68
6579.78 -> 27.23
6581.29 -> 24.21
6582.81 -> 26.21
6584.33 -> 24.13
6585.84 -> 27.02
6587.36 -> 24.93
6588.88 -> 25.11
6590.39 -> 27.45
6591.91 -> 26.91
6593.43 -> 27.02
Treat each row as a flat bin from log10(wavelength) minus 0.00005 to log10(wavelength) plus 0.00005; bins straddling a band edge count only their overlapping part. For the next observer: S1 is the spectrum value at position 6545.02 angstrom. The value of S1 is 27.61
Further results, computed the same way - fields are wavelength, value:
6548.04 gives 26.68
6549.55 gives 24.36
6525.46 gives 24.98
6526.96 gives 27.46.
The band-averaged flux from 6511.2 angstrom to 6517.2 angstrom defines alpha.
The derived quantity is 27.3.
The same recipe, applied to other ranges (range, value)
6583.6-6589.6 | 25.3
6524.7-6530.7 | 26.5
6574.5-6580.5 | 25.1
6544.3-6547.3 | 25.9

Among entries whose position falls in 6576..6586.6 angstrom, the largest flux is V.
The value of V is 27.23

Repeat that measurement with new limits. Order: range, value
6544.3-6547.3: 27.61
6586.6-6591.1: 27.45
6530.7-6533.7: 28.06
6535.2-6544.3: 28.2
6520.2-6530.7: 28.8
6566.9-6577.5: 29.33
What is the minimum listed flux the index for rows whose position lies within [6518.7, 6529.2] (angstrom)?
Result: 22.85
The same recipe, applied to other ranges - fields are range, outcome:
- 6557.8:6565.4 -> 21.39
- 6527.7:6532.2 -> 24.67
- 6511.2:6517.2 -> 26.15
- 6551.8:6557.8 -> 22.89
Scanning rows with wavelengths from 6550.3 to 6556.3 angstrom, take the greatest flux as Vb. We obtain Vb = 28.27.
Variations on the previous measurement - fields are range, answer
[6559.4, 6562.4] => 25.81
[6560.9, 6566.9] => 27.67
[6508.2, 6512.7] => 27.55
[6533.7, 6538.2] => 28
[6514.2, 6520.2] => 27.81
